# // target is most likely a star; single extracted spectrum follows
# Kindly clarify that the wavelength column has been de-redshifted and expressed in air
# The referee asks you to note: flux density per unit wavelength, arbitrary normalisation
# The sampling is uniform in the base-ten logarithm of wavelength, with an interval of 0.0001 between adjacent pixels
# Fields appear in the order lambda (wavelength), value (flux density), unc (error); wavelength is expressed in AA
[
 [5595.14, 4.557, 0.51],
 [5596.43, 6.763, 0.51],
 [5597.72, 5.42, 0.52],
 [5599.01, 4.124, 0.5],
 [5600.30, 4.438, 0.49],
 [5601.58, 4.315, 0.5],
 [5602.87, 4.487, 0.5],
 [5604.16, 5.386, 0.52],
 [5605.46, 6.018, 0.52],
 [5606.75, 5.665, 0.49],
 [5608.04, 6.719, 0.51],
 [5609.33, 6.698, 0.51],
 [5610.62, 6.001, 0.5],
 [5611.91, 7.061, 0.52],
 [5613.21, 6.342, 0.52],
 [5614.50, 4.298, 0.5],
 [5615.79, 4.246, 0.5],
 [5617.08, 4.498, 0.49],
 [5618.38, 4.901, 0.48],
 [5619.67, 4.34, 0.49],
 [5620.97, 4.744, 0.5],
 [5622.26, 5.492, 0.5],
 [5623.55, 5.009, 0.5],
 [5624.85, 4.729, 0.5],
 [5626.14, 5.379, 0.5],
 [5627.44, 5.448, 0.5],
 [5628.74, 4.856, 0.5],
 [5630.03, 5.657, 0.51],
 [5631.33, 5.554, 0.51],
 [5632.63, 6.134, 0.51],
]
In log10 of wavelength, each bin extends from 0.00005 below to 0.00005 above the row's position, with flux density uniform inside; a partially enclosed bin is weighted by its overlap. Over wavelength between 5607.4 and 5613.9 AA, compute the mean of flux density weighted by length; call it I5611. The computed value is 6.55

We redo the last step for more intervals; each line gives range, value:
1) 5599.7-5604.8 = 4.67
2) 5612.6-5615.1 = 5.33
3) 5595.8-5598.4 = 6.06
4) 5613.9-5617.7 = 4.35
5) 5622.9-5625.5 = 4.88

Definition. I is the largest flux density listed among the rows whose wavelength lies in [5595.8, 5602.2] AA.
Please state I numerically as 6.763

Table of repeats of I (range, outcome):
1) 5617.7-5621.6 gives 4.901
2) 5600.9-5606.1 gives 6.018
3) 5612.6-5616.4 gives 6.342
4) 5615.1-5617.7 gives 4.498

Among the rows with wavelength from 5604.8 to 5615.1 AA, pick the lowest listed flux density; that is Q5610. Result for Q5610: 4.298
